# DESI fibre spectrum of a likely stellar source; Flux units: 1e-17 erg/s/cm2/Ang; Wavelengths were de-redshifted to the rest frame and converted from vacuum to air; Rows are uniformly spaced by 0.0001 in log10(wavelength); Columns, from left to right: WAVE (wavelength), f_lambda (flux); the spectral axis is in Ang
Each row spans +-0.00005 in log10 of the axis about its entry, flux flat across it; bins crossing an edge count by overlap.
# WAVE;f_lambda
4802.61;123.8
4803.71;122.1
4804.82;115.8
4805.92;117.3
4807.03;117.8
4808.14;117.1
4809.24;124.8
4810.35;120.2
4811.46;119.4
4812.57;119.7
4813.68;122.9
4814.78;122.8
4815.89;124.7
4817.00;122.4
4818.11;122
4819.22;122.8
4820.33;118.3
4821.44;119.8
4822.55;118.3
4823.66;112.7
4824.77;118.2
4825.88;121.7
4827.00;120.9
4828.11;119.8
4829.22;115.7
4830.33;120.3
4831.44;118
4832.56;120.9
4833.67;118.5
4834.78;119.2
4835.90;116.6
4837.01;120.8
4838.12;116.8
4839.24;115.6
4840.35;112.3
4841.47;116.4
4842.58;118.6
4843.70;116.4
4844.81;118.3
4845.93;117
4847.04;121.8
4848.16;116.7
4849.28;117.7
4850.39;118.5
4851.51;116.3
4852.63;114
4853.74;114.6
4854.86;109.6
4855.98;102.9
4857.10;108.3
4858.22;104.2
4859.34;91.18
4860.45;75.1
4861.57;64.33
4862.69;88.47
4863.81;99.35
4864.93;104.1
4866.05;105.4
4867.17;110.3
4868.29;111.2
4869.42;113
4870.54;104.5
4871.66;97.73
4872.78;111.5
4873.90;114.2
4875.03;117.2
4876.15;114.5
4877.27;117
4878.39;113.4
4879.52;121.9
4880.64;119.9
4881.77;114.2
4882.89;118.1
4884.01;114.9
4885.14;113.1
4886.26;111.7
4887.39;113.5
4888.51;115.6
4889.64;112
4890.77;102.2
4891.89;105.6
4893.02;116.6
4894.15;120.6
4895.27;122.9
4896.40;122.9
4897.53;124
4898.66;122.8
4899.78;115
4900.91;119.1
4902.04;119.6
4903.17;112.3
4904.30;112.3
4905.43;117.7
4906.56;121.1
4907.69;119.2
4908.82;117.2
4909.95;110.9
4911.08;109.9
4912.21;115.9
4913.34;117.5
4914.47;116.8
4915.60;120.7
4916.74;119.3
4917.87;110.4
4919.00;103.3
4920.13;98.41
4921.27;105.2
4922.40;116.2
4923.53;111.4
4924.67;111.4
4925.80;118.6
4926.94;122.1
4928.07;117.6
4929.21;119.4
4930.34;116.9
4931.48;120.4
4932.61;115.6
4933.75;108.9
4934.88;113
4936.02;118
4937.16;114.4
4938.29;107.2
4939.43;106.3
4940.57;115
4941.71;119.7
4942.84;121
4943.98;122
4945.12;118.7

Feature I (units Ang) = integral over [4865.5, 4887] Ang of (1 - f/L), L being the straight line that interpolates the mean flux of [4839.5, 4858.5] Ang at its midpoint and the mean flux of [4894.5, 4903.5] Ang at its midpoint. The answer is 0.9 Ang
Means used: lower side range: 114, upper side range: 120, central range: 113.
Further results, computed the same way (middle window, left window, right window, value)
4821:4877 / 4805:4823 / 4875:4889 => 3.1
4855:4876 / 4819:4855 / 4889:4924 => 2.7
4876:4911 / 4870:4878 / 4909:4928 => -1.3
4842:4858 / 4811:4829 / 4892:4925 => 0.5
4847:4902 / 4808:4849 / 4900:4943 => 2.9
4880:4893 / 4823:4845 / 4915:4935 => 0.3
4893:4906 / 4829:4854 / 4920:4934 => -0.4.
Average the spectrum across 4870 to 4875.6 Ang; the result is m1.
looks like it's 109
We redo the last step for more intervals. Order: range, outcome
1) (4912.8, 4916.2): 118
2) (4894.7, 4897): 123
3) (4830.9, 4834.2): 119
